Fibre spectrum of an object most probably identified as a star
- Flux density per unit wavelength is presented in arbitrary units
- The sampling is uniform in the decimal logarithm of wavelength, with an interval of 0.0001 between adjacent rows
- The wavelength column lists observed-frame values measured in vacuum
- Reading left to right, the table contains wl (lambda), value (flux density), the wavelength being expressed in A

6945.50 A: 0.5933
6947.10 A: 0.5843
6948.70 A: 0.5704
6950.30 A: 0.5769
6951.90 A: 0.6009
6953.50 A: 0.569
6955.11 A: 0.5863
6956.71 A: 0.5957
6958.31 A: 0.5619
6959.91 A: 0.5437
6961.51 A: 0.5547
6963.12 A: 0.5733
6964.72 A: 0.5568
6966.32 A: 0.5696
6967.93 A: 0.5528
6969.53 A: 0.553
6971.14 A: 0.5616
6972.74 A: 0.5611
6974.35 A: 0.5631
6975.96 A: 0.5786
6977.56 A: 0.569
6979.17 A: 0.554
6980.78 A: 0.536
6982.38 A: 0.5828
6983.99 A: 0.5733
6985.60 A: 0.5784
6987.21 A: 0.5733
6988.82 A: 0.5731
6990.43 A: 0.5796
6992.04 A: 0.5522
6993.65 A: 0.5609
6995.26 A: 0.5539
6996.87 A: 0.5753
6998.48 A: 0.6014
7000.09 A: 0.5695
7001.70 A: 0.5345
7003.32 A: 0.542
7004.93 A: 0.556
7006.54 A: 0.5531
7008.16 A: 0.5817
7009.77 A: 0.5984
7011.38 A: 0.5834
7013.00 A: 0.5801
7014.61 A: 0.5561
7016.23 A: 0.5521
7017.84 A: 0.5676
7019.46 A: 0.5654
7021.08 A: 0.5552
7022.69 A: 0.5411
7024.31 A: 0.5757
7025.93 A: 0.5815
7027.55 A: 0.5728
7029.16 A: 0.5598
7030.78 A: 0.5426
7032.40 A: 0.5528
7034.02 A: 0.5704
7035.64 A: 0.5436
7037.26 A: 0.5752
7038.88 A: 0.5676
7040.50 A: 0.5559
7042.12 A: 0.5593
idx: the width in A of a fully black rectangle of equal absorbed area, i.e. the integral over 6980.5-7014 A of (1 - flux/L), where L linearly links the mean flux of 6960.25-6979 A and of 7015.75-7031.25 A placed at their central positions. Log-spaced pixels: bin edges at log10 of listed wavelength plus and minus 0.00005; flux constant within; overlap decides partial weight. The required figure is -0.4 A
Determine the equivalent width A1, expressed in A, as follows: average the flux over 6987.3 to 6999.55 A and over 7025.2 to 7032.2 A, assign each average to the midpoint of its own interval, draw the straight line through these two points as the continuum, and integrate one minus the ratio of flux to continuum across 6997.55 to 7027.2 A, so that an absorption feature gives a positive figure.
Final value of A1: 0.02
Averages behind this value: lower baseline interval 0.571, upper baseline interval 0.563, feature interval 0.566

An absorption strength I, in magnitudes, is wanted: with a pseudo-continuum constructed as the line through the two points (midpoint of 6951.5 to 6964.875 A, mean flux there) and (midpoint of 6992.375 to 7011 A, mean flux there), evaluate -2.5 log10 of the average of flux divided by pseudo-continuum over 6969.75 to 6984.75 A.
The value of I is 0.01 mag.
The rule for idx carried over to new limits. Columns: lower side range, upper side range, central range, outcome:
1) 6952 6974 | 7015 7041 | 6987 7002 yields -0.1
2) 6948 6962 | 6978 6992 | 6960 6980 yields 0.3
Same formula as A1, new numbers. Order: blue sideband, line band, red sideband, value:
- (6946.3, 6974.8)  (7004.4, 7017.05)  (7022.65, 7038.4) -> -0.1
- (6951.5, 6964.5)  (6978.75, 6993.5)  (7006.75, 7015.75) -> 0.2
